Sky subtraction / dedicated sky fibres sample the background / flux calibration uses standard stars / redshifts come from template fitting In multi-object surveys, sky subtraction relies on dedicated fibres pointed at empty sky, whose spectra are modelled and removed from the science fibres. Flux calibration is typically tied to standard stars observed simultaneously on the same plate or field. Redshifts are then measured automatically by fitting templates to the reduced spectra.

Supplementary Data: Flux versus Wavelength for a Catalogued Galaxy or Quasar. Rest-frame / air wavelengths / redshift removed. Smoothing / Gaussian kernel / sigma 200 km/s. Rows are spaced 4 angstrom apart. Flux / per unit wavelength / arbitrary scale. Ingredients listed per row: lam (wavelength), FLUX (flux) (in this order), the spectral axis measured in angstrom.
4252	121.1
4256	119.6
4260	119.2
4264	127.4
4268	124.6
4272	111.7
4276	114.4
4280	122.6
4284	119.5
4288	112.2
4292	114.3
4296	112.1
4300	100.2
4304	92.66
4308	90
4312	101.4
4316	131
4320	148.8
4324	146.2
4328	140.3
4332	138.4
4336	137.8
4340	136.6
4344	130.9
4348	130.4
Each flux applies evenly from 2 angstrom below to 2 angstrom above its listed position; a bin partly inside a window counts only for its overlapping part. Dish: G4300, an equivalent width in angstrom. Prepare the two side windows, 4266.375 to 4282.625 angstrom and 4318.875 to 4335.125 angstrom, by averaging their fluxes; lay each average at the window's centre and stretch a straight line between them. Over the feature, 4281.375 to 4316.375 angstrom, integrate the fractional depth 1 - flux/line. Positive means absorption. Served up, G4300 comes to 5.9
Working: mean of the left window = 118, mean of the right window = 143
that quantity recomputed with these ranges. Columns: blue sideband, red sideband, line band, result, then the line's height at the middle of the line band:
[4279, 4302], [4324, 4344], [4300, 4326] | 2.0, 126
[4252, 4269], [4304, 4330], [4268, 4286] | 0.7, 123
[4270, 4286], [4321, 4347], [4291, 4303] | 1.7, 124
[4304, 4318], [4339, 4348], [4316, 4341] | -4.4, 120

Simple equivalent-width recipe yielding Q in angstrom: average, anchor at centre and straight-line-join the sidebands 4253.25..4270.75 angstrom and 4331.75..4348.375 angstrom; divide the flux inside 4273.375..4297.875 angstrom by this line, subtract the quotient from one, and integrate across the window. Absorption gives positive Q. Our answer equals 2.0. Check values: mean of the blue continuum 122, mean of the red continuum 135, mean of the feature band 116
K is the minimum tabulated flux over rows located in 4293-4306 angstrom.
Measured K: 92.66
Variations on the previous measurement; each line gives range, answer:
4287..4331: 90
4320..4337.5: 137.8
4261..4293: 111.7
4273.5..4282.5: 114.4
